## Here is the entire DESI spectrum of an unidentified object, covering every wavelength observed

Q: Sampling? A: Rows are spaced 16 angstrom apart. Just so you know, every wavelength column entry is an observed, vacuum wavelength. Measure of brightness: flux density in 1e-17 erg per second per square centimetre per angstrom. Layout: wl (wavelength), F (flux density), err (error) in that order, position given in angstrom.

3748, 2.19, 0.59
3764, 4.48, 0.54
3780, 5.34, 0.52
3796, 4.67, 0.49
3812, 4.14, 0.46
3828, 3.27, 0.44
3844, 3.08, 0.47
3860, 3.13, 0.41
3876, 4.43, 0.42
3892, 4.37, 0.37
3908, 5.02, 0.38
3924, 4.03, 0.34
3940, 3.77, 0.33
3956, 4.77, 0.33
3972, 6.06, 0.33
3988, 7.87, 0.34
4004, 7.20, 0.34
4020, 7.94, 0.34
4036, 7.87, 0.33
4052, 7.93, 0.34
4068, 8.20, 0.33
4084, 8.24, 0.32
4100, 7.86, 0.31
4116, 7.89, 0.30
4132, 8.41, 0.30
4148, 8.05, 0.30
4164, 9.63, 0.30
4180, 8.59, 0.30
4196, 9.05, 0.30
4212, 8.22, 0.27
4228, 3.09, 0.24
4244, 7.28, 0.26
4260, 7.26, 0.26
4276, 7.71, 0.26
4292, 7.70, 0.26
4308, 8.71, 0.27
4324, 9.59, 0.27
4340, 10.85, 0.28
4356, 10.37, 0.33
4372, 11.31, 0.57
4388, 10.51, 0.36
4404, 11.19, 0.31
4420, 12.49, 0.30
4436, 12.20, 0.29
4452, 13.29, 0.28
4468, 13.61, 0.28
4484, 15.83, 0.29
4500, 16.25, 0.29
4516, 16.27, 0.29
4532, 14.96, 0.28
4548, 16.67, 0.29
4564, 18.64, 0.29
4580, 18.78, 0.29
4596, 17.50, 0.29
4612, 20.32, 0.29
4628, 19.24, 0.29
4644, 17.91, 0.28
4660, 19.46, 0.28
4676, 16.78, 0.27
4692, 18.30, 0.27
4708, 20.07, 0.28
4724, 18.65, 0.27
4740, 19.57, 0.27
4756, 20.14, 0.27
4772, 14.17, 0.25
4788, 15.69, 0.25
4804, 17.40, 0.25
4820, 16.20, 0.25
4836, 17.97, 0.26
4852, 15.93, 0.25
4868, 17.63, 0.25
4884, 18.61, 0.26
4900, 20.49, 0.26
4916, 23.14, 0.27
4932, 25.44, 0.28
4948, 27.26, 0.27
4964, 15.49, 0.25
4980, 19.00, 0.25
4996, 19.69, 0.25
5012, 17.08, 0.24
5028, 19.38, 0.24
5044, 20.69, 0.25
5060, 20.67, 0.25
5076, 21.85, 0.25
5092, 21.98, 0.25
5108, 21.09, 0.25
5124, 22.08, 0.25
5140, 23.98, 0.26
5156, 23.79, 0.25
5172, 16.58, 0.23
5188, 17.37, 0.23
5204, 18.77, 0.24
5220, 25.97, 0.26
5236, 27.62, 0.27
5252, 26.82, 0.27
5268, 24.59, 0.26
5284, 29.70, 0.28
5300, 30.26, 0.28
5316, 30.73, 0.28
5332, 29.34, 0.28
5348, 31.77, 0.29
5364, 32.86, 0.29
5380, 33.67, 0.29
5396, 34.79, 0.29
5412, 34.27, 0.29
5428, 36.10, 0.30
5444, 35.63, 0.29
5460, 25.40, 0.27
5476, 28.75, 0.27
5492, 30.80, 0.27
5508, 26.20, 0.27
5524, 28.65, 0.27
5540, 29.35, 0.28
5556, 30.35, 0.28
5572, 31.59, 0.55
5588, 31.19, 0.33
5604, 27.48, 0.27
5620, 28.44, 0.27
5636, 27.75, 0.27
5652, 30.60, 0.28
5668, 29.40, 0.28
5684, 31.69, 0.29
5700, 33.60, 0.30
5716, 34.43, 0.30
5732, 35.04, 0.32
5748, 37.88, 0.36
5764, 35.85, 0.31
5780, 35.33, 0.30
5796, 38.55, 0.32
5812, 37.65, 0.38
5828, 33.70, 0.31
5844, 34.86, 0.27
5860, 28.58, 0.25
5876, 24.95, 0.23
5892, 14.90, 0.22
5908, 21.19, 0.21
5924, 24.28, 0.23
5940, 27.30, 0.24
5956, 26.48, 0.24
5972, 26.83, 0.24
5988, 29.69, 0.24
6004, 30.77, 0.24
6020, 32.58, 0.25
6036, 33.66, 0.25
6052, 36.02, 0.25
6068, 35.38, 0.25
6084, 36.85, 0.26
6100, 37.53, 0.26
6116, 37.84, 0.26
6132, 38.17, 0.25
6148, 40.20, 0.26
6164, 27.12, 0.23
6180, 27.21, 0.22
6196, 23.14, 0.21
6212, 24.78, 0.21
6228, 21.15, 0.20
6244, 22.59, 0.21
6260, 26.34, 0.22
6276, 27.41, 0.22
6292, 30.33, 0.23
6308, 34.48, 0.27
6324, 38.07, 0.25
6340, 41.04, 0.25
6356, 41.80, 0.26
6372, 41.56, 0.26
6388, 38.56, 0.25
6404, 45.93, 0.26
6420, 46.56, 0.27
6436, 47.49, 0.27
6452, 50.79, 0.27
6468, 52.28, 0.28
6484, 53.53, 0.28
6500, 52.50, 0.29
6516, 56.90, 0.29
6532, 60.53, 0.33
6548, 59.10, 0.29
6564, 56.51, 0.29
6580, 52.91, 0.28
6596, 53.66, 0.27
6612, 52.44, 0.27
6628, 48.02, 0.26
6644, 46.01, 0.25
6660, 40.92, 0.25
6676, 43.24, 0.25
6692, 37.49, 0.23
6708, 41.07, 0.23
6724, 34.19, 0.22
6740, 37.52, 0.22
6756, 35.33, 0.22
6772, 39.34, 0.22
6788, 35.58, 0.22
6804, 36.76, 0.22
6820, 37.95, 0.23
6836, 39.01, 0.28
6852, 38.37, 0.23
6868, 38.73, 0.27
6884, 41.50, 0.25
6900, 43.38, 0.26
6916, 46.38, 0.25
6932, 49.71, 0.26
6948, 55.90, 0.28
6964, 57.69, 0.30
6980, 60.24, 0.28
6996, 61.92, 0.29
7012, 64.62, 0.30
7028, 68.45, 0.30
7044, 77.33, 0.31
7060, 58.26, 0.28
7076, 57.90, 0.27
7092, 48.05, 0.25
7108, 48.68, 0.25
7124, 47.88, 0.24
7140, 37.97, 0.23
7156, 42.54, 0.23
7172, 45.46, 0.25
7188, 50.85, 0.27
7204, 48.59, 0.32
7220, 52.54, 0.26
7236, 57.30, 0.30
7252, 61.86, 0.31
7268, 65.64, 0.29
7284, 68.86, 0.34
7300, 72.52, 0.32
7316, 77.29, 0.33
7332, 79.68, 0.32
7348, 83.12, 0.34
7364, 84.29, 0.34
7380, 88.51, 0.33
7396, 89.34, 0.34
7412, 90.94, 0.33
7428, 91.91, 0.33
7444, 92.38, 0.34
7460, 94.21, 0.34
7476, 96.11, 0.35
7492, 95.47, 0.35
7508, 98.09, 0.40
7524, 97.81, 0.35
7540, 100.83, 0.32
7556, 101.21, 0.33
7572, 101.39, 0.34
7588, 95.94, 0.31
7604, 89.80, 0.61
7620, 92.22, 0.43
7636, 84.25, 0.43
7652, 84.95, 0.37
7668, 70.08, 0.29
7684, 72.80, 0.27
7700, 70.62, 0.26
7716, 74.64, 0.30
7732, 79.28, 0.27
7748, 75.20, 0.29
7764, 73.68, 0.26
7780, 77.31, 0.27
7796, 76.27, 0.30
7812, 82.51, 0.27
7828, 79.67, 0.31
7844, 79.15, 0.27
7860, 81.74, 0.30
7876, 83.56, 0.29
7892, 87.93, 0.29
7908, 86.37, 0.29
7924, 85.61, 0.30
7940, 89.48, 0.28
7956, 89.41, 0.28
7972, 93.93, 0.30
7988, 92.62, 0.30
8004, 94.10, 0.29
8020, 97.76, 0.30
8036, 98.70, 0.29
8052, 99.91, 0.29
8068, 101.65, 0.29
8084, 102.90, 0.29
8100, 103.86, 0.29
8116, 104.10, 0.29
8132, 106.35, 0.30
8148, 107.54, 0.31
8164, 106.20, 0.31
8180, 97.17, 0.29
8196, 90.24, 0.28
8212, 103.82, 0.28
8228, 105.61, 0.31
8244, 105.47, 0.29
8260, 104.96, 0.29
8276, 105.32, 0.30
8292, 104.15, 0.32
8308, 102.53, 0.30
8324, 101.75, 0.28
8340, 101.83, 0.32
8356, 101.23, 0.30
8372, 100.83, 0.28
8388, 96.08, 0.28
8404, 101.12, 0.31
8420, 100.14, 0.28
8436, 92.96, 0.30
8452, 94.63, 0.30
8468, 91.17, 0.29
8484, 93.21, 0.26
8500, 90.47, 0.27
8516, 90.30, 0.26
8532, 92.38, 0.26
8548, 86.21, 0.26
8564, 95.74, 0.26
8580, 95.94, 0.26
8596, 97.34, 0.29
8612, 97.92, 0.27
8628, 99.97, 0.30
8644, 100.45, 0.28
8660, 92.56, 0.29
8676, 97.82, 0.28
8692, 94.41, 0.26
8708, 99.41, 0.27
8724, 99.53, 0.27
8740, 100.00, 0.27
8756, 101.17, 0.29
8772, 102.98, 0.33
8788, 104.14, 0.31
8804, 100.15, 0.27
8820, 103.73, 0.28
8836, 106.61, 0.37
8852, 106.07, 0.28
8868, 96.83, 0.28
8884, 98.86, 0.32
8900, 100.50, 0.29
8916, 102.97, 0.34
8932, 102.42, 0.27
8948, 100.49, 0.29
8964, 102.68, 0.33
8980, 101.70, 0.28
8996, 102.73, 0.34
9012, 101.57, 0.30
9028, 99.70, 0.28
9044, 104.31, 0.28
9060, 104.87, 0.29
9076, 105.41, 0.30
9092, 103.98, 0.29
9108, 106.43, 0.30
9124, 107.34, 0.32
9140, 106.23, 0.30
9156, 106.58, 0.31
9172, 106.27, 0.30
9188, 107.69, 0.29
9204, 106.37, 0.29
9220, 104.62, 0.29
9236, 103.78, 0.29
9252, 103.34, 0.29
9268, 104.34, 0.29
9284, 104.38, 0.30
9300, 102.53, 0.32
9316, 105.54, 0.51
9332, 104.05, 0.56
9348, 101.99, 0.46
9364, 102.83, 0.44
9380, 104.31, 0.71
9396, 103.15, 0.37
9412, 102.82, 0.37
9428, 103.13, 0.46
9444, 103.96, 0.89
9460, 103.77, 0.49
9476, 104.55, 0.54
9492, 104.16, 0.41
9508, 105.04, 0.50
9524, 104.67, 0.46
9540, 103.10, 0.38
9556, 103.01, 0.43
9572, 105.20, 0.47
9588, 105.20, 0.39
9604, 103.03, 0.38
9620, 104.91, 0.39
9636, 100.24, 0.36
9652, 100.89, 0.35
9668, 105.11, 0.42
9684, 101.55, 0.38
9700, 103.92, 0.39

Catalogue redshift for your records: 0.00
